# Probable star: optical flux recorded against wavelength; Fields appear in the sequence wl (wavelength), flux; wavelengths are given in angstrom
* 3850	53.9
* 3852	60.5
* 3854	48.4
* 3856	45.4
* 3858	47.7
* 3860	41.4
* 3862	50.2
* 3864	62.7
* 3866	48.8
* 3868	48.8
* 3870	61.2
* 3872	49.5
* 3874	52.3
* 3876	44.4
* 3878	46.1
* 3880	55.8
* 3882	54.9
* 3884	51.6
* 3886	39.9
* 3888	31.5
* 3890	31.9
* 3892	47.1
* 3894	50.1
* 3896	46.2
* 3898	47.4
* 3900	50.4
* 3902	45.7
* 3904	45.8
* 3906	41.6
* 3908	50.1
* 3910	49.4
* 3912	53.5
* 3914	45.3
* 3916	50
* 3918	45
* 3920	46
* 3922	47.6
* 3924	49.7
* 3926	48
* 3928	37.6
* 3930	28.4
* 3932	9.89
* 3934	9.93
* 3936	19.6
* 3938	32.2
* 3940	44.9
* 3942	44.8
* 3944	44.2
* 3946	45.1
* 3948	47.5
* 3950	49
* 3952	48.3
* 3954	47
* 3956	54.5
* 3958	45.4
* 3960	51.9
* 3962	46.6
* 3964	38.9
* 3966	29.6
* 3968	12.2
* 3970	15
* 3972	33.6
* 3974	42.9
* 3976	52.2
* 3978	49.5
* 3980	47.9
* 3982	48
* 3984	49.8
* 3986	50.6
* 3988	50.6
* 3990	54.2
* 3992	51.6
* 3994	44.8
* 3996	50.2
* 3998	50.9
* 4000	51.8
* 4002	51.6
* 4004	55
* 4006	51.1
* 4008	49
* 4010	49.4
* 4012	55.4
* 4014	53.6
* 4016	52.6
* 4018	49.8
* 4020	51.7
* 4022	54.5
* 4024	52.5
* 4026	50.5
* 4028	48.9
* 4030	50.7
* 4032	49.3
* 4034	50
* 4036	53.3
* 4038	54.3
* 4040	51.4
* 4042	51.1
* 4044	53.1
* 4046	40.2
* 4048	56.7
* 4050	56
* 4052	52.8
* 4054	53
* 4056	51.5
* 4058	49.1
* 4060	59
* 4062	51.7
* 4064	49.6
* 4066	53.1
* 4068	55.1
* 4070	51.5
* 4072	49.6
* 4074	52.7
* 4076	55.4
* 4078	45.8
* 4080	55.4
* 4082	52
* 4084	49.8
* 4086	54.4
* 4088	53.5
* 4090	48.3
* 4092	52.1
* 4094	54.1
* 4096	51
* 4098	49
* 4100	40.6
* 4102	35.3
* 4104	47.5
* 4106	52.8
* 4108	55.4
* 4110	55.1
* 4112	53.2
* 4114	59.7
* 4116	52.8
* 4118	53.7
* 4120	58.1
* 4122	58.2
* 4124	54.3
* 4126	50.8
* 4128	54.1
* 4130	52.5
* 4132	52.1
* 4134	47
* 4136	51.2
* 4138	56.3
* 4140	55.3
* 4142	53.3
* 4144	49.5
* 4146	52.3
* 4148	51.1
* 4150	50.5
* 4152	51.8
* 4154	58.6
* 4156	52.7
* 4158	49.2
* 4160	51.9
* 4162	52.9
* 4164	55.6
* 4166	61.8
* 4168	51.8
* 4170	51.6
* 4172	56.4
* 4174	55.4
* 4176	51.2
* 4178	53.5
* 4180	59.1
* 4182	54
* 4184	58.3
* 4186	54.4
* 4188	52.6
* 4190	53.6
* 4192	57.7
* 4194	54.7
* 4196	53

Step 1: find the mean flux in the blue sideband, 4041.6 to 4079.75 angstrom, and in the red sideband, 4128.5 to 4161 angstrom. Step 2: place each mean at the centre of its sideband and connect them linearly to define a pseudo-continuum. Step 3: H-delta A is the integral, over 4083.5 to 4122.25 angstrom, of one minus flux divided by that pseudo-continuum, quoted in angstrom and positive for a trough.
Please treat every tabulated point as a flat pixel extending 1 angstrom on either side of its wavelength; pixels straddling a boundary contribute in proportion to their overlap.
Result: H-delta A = 0.4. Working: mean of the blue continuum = 52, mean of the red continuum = 52.2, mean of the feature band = 51.6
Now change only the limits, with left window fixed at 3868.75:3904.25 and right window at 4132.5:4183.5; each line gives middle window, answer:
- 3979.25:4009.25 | -0.44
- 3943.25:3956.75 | 0.25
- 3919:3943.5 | 6.72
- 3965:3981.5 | 4.54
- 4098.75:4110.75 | 1.05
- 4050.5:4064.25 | -0.41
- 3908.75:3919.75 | -0.12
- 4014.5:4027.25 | -0.40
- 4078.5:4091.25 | -0.05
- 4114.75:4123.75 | -0.54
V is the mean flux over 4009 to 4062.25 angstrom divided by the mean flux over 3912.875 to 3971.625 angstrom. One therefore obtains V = 1.33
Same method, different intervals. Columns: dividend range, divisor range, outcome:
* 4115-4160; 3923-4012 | 1.23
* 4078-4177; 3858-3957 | 1.17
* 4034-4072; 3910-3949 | 1.32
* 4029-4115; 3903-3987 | 1.24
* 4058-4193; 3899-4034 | 1.17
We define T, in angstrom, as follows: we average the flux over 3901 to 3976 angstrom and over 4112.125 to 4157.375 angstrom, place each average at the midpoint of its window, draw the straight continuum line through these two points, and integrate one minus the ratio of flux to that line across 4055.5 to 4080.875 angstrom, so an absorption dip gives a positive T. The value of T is -1.7 angstrom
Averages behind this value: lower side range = 40.6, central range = 52.3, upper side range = 53.4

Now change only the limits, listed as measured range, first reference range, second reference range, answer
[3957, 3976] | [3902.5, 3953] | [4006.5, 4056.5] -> 3.84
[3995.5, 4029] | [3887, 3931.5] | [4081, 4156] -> -2.39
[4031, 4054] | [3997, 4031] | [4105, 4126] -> 0.42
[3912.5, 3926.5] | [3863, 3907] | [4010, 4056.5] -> 0.36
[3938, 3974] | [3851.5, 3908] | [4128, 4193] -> 6.27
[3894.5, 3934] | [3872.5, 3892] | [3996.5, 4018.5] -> 3.18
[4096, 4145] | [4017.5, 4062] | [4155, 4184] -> 1.24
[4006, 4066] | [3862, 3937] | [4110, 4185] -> -2.56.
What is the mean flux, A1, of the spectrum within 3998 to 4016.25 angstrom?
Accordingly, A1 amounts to 52.1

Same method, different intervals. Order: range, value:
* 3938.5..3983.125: 42.6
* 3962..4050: 48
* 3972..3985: 47.2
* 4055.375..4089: 52.3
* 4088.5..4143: 52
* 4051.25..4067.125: 52.5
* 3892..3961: 43.3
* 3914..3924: 47.2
